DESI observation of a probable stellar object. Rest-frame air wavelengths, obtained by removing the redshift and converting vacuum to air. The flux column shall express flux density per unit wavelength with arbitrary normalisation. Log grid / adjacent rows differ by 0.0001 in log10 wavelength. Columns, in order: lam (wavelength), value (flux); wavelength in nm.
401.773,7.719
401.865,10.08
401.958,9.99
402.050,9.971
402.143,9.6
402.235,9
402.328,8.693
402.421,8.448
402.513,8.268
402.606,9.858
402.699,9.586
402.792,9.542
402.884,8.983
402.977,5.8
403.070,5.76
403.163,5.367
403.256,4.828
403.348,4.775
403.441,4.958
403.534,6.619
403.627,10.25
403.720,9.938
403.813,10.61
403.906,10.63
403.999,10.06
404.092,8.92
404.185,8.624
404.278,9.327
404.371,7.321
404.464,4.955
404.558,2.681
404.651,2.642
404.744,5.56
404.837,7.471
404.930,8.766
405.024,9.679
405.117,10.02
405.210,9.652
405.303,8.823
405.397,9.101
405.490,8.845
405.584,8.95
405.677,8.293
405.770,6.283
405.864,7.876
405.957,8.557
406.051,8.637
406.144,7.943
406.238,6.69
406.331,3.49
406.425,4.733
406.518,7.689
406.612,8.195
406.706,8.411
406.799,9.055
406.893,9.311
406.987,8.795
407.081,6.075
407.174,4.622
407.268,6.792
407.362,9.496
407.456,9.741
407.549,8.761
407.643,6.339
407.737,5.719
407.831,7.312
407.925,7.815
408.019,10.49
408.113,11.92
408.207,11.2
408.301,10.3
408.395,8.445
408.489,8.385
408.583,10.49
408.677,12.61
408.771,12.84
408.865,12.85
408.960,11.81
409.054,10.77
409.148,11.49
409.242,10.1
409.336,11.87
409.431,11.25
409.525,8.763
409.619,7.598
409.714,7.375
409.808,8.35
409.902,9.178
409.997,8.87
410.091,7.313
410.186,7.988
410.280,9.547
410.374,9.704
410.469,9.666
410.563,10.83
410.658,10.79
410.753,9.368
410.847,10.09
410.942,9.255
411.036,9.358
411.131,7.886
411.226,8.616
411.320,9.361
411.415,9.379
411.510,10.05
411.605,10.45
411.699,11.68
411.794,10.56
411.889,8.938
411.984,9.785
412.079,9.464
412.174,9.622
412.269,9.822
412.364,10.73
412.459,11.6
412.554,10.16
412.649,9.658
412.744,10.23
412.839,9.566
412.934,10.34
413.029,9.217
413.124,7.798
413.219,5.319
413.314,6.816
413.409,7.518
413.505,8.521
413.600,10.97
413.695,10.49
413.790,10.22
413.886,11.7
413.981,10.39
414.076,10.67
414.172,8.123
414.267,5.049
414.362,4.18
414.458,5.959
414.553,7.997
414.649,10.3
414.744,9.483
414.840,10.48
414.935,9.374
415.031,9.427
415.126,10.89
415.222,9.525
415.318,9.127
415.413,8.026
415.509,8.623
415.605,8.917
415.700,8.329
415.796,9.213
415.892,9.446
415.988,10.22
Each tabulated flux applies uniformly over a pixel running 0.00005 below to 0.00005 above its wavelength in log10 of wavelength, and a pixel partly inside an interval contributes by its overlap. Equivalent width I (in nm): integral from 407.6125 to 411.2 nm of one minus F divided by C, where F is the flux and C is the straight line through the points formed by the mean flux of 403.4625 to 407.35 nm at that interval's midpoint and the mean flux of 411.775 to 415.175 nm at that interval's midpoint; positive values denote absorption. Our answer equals -0.48 nm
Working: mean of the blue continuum 7.82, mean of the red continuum 9.19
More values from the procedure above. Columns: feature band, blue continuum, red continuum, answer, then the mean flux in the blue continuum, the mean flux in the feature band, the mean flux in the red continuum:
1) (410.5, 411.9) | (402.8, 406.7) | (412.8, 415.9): -0.23 nm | 7.55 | 9.8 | 8.84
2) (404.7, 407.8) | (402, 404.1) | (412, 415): 0.25 nm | 8.27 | 7.83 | 9.1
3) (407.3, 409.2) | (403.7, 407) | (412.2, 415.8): -0.36 nm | 7.93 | 9.92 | 9.07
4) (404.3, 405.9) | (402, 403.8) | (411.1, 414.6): 0.14 nm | 7.96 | 7.49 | 9.16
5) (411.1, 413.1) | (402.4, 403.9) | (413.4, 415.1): -0.25 nm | 7.79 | 9.85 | 8.99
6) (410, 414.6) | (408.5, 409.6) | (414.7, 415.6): 0.45 nm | 11.2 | 9.22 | 9.41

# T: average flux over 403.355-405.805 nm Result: 7.99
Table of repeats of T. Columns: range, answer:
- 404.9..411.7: 9.01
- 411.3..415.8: 9.25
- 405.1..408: 7.81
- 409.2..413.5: 9.36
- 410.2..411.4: 9.5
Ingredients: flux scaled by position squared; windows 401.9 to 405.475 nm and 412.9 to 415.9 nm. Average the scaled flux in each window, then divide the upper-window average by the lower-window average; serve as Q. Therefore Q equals 1.16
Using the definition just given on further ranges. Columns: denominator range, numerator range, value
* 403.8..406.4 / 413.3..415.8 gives 1.20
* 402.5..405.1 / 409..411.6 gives 1.29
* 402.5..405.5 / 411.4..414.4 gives 1.25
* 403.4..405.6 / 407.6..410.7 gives 1.23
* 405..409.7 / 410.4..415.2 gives 1.08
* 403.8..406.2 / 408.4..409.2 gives 1.42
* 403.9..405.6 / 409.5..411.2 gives 1.17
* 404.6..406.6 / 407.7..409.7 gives 1.36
